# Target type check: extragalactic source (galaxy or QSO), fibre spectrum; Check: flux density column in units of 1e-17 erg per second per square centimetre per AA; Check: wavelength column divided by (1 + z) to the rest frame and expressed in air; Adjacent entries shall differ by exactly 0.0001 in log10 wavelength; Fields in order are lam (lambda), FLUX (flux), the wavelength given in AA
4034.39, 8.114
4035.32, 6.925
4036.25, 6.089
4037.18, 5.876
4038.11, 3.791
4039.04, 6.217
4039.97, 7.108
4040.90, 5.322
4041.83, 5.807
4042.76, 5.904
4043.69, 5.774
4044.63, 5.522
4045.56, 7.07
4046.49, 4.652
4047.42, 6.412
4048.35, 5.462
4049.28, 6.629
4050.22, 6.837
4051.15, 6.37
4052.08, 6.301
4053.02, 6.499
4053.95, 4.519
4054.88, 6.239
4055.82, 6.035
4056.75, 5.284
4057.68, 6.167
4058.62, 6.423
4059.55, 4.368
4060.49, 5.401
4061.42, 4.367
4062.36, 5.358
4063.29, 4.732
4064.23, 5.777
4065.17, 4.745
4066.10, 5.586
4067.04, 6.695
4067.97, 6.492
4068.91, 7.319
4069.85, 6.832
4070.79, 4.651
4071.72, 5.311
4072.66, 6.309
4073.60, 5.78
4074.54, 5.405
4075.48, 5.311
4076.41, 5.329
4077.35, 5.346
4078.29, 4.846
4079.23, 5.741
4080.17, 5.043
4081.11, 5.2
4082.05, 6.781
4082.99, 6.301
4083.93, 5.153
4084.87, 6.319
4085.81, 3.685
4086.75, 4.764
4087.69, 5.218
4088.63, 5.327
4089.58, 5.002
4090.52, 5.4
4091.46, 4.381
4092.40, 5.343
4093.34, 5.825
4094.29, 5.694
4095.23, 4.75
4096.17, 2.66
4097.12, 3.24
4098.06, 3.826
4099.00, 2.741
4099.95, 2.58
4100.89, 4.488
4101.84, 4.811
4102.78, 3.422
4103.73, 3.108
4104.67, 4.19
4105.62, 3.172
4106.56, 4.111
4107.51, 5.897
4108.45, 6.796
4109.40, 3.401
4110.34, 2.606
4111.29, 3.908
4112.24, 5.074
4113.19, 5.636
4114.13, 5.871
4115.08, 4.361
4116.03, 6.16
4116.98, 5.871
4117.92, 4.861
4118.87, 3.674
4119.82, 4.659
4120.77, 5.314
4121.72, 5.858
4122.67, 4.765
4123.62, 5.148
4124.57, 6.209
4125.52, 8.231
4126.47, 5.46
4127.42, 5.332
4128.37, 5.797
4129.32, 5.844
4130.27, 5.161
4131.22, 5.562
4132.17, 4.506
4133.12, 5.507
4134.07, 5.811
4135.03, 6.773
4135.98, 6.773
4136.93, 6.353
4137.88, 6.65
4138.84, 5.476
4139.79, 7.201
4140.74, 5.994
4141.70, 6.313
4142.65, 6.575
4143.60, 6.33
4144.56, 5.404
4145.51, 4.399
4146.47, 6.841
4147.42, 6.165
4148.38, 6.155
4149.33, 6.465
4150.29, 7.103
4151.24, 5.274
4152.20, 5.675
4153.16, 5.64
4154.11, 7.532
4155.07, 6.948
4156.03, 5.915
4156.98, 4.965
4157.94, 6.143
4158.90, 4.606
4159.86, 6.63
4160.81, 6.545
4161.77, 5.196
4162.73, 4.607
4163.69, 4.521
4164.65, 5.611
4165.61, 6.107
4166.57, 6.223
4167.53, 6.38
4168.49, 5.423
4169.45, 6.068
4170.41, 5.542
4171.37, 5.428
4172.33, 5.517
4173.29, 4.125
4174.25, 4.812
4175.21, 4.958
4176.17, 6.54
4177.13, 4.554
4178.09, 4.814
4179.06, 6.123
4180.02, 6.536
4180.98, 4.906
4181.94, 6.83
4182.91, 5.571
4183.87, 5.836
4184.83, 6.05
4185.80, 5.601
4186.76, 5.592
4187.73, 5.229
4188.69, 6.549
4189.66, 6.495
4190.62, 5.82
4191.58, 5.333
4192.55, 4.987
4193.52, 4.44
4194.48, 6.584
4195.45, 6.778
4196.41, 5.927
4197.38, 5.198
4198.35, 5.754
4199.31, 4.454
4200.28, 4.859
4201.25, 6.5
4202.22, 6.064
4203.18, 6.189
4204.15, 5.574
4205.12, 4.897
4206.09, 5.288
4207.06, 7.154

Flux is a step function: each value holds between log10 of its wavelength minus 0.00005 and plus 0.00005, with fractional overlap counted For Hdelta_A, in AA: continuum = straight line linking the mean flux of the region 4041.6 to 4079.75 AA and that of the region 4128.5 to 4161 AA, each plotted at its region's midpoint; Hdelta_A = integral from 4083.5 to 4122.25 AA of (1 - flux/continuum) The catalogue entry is 8.4 AA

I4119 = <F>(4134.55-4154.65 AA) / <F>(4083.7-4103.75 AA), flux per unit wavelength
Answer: 1.4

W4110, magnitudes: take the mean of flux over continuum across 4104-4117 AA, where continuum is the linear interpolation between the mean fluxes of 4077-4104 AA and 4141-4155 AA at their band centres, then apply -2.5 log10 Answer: 0.11 mag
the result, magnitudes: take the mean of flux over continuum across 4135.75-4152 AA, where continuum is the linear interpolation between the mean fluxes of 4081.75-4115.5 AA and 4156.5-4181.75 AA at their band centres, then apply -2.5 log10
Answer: -0.19 mag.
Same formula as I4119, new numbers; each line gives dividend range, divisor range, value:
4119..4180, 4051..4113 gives 1.14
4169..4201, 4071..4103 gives 1.13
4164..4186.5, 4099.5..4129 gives 1.15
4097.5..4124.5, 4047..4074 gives 0.78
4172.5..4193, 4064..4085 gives 0.97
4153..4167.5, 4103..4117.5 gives 1.25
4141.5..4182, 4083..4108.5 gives 1.28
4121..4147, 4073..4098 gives 1.16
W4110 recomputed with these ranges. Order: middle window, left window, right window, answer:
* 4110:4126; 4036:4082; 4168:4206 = 0.09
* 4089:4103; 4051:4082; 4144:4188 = 0.30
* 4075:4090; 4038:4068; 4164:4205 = 0.08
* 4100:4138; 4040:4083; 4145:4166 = 0.14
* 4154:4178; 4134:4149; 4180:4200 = 0.07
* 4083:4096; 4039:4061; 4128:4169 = 0.16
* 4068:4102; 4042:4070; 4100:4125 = 0.04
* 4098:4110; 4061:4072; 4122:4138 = 0.39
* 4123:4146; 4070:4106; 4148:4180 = -0.11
